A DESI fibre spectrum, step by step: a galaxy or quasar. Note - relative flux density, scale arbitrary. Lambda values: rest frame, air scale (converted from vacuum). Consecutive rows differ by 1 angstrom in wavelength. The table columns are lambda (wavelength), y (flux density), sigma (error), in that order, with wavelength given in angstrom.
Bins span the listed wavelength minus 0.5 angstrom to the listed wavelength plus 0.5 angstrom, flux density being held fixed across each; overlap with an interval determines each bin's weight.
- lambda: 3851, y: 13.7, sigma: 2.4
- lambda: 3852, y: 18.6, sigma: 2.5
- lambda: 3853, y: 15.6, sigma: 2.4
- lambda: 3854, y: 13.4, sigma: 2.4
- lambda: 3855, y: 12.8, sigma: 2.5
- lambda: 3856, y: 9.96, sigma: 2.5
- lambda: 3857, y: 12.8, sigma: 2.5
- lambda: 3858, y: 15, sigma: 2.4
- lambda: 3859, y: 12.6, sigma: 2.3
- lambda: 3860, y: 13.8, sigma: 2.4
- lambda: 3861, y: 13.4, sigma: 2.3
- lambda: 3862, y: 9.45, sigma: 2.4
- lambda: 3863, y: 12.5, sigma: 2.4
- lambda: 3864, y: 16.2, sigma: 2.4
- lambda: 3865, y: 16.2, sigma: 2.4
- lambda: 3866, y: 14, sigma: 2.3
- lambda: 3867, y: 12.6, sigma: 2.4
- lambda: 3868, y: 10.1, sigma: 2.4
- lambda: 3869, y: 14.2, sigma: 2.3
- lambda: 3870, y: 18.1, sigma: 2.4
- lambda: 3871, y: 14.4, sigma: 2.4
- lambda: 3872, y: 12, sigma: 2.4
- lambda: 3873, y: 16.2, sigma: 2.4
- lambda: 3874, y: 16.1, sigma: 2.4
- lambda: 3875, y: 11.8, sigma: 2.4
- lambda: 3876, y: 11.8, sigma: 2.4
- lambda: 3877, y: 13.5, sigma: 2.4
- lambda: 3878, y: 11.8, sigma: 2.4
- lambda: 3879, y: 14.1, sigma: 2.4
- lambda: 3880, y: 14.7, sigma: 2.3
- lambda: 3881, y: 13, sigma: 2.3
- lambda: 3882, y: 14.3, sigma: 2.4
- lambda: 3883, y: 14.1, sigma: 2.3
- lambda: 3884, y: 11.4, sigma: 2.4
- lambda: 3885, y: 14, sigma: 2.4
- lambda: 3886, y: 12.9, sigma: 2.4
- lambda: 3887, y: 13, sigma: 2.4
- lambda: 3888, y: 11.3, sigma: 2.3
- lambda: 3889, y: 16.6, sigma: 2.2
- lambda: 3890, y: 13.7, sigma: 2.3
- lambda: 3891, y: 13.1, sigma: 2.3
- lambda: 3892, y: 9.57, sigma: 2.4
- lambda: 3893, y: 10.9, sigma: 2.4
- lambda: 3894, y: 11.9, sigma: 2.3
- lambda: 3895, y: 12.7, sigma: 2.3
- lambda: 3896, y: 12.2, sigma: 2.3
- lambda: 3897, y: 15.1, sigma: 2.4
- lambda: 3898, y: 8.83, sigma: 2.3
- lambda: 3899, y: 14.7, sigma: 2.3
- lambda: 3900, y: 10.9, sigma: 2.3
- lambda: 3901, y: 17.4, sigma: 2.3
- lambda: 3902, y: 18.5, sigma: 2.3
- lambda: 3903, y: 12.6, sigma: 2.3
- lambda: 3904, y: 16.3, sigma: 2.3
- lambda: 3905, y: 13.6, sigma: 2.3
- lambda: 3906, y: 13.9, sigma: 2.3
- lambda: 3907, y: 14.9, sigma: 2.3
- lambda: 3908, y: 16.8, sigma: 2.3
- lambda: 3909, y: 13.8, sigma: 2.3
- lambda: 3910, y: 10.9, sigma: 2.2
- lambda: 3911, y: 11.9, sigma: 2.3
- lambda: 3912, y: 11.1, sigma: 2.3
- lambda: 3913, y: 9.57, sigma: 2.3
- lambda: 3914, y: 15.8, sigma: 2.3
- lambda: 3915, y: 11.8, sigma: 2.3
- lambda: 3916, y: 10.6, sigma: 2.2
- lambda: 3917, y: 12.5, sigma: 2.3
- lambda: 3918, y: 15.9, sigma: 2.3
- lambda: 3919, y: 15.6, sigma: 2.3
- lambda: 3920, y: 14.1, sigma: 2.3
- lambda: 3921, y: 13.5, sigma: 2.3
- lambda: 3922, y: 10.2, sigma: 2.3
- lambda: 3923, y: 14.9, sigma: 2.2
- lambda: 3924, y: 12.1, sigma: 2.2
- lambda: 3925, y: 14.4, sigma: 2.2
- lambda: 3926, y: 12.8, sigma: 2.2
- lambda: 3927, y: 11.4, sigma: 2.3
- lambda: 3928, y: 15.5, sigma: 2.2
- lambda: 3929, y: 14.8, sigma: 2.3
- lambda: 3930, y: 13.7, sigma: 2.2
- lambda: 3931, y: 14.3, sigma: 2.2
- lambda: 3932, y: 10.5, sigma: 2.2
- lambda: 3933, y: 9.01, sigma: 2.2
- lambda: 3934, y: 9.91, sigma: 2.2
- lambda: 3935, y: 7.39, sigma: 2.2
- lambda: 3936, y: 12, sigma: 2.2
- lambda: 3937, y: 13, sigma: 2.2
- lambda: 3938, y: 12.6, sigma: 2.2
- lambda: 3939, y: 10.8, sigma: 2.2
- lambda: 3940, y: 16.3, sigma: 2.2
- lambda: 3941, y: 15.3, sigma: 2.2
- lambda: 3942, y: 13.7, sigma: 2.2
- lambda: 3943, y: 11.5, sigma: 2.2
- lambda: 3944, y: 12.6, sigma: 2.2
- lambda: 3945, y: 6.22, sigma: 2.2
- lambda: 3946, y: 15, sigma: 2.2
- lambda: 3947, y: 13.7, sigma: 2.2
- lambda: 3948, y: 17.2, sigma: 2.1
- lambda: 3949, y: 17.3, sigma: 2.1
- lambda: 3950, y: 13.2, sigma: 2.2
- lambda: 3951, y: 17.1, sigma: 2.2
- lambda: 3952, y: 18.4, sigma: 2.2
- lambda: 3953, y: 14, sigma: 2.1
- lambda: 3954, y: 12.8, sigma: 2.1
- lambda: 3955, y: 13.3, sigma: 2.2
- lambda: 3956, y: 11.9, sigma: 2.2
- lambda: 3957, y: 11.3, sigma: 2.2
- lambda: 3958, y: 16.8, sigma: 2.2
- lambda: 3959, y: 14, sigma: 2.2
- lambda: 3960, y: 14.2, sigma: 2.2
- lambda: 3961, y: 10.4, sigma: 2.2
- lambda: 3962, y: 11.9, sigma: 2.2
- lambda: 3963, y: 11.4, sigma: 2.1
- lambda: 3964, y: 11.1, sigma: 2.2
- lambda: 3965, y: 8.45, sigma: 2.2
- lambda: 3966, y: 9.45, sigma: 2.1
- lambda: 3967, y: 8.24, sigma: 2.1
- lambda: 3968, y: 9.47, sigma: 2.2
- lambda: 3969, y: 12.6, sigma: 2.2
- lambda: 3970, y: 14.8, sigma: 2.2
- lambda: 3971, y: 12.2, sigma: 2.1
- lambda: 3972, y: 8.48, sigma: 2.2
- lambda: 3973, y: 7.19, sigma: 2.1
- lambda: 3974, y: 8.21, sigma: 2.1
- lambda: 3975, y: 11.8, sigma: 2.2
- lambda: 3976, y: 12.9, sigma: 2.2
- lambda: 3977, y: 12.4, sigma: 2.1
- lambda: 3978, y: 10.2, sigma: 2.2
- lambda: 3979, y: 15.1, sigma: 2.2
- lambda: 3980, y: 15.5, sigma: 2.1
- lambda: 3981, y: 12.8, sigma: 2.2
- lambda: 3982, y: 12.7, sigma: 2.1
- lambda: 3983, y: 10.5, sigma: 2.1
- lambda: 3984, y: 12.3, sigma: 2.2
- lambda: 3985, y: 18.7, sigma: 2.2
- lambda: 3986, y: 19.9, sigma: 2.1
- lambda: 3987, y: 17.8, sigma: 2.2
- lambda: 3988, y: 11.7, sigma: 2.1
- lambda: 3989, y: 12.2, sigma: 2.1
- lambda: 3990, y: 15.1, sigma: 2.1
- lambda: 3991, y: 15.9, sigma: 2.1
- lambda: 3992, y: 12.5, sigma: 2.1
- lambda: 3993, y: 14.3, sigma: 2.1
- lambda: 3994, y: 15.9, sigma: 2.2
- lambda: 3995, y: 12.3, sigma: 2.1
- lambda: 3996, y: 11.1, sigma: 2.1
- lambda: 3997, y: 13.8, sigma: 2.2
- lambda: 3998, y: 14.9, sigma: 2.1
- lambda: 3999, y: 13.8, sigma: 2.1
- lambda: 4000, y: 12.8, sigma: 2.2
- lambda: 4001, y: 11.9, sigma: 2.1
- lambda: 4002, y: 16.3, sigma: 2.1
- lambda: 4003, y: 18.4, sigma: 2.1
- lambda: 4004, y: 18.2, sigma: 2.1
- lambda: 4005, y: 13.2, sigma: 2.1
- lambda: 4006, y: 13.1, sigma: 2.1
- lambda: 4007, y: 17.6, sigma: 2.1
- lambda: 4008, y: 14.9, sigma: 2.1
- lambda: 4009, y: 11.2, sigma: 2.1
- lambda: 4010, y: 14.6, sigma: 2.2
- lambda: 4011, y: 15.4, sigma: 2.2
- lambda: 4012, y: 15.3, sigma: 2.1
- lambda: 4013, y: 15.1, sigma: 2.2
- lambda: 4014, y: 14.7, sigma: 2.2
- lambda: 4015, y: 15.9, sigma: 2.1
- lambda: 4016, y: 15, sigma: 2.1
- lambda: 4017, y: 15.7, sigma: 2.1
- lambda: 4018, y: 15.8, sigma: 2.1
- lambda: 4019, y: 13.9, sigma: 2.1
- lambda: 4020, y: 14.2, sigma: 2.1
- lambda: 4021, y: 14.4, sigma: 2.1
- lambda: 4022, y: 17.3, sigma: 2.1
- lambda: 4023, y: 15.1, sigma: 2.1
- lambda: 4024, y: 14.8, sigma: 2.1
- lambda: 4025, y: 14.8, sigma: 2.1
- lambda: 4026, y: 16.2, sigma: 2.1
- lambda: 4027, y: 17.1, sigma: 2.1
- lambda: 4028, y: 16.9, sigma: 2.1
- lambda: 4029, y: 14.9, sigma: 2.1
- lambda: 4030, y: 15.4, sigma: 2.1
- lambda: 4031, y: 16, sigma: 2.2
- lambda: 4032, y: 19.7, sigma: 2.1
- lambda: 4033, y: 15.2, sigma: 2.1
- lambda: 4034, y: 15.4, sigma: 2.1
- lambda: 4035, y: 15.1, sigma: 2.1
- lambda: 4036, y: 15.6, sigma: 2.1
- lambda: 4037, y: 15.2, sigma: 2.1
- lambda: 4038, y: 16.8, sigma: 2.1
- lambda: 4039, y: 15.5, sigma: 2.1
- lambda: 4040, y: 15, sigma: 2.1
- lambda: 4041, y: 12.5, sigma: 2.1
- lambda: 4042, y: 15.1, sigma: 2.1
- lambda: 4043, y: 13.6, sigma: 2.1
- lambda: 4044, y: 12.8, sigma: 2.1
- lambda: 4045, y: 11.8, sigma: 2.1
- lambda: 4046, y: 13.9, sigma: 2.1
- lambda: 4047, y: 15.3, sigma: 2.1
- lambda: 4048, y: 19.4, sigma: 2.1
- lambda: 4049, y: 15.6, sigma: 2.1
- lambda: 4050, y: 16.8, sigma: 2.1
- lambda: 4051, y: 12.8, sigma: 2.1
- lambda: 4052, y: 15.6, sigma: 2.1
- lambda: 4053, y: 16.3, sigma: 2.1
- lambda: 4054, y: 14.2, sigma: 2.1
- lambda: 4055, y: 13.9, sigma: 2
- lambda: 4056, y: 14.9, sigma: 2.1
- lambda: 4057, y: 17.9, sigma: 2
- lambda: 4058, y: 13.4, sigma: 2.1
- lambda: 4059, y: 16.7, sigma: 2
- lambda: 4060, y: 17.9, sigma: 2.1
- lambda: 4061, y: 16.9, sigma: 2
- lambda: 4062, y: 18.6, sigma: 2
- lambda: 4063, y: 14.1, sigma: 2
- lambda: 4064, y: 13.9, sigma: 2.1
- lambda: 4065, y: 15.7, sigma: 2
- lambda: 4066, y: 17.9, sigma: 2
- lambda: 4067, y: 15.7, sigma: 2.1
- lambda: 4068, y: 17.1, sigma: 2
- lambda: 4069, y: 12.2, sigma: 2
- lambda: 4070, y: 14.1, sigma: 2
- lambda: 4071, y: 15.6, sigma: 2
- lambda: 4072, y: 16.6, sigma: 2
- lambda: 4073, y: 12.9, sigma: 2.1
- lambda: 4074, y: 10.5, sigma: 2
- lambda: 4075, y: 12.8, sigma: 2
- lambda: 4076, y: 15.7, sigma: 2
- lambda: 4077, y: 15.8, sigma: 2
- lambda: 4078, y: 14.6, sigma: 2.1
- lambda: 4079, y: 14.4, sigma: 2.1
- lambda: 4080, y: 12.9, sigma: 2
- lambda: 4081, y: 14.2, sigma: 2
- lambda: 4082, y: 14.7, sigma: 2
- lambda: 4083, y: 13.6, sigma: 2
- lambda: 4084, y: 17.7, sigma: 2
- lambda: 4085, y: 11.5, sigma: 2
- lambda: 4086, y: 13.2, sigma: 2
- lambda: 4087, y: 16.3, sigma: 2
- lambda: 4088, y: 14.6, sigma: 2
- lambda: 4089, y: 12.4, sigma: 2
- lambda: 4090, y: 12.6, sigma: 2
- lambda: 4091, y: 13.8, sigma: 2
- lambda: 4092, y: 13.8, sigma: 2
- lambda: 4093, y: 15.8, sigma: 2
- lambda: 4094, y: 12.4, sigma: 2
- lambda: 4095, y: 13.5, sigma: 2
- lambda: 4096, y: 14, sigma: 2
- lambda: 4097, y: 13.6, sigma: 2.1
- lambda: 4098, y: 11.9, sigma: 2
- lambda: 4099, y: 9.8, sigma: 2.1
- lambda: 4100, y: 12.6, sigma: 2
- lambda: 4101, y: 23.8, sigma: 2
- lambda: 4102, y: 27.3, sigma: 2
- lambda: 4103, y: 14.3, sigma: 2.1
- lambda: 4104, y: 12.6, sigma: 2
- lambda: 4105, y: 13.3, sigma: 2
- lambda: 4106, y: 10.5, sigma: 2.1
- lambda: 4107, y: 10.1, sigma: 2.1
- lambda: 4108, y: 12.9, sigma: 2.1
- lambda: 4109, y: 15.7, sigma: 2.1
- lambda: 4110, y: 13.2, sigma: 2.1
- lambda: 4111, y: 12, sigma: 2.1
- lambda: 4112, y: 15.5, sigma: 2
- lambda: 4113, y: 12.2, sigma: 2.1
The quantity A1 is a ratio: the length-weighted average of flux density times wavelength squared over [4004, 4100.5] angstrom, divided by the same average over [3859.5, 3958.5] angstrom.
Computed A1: 1.20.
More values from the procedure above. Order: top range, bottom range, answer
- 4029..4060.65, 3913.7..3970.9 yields 1.26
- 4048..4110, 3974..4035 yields 1.04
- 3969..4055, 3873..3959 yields 1.15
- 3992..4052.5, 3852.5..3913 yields 1.20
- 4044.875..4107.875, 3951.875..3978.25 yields 1.33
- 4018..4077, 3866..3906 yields 1.23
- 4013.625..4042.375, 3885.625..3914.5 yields 1.25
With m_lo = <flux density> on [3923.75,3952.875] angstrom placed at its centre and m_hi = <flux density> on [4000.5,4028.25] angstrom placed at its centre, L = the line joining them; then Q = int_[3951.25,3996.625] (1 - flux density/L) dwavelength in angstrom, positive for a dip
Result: 4.4 angstrom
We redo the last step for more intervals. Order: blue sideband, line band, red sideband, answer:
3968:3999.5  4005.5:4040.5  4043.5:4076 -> -3.01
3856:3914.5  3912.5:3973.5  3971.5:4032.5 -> 5.44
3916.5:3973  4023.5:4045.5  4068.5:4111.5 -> -2.73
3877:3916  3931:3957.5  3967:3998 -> 0.26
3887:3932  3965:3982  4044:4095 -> 3.19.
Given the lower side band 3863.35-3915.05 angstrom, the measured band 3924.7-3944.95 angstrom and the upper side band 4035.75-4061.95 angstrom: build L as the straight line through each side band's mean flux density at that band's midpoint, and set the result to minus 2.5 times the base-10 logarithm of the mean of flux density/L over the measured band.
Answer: 0.13 mag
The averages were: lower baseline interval 13.5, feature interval 12.4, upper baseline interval 15.3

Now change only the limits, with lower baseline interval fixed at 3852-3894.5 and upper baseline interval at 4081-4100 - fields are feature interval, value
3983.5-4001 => -0.07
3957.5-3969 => 0.18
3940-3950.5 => -0.02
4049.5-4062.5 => -0.17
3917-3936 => 0.06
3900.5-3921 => -0.04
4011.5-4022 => -0.12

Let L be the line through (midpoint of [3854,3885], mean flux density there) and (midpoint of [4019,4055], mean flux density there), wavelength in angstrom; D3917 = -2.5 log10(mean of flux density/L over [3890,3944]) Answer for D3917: 0.08 mag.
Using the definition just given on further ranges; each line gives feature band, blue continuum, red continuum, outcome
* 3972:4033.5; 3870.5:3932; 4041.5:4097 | -0.018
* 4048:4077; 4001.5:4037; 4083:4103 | -0.019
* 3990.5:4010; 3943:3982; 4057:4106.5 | -0.091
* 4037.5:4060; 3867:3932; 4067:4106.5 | -0.067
